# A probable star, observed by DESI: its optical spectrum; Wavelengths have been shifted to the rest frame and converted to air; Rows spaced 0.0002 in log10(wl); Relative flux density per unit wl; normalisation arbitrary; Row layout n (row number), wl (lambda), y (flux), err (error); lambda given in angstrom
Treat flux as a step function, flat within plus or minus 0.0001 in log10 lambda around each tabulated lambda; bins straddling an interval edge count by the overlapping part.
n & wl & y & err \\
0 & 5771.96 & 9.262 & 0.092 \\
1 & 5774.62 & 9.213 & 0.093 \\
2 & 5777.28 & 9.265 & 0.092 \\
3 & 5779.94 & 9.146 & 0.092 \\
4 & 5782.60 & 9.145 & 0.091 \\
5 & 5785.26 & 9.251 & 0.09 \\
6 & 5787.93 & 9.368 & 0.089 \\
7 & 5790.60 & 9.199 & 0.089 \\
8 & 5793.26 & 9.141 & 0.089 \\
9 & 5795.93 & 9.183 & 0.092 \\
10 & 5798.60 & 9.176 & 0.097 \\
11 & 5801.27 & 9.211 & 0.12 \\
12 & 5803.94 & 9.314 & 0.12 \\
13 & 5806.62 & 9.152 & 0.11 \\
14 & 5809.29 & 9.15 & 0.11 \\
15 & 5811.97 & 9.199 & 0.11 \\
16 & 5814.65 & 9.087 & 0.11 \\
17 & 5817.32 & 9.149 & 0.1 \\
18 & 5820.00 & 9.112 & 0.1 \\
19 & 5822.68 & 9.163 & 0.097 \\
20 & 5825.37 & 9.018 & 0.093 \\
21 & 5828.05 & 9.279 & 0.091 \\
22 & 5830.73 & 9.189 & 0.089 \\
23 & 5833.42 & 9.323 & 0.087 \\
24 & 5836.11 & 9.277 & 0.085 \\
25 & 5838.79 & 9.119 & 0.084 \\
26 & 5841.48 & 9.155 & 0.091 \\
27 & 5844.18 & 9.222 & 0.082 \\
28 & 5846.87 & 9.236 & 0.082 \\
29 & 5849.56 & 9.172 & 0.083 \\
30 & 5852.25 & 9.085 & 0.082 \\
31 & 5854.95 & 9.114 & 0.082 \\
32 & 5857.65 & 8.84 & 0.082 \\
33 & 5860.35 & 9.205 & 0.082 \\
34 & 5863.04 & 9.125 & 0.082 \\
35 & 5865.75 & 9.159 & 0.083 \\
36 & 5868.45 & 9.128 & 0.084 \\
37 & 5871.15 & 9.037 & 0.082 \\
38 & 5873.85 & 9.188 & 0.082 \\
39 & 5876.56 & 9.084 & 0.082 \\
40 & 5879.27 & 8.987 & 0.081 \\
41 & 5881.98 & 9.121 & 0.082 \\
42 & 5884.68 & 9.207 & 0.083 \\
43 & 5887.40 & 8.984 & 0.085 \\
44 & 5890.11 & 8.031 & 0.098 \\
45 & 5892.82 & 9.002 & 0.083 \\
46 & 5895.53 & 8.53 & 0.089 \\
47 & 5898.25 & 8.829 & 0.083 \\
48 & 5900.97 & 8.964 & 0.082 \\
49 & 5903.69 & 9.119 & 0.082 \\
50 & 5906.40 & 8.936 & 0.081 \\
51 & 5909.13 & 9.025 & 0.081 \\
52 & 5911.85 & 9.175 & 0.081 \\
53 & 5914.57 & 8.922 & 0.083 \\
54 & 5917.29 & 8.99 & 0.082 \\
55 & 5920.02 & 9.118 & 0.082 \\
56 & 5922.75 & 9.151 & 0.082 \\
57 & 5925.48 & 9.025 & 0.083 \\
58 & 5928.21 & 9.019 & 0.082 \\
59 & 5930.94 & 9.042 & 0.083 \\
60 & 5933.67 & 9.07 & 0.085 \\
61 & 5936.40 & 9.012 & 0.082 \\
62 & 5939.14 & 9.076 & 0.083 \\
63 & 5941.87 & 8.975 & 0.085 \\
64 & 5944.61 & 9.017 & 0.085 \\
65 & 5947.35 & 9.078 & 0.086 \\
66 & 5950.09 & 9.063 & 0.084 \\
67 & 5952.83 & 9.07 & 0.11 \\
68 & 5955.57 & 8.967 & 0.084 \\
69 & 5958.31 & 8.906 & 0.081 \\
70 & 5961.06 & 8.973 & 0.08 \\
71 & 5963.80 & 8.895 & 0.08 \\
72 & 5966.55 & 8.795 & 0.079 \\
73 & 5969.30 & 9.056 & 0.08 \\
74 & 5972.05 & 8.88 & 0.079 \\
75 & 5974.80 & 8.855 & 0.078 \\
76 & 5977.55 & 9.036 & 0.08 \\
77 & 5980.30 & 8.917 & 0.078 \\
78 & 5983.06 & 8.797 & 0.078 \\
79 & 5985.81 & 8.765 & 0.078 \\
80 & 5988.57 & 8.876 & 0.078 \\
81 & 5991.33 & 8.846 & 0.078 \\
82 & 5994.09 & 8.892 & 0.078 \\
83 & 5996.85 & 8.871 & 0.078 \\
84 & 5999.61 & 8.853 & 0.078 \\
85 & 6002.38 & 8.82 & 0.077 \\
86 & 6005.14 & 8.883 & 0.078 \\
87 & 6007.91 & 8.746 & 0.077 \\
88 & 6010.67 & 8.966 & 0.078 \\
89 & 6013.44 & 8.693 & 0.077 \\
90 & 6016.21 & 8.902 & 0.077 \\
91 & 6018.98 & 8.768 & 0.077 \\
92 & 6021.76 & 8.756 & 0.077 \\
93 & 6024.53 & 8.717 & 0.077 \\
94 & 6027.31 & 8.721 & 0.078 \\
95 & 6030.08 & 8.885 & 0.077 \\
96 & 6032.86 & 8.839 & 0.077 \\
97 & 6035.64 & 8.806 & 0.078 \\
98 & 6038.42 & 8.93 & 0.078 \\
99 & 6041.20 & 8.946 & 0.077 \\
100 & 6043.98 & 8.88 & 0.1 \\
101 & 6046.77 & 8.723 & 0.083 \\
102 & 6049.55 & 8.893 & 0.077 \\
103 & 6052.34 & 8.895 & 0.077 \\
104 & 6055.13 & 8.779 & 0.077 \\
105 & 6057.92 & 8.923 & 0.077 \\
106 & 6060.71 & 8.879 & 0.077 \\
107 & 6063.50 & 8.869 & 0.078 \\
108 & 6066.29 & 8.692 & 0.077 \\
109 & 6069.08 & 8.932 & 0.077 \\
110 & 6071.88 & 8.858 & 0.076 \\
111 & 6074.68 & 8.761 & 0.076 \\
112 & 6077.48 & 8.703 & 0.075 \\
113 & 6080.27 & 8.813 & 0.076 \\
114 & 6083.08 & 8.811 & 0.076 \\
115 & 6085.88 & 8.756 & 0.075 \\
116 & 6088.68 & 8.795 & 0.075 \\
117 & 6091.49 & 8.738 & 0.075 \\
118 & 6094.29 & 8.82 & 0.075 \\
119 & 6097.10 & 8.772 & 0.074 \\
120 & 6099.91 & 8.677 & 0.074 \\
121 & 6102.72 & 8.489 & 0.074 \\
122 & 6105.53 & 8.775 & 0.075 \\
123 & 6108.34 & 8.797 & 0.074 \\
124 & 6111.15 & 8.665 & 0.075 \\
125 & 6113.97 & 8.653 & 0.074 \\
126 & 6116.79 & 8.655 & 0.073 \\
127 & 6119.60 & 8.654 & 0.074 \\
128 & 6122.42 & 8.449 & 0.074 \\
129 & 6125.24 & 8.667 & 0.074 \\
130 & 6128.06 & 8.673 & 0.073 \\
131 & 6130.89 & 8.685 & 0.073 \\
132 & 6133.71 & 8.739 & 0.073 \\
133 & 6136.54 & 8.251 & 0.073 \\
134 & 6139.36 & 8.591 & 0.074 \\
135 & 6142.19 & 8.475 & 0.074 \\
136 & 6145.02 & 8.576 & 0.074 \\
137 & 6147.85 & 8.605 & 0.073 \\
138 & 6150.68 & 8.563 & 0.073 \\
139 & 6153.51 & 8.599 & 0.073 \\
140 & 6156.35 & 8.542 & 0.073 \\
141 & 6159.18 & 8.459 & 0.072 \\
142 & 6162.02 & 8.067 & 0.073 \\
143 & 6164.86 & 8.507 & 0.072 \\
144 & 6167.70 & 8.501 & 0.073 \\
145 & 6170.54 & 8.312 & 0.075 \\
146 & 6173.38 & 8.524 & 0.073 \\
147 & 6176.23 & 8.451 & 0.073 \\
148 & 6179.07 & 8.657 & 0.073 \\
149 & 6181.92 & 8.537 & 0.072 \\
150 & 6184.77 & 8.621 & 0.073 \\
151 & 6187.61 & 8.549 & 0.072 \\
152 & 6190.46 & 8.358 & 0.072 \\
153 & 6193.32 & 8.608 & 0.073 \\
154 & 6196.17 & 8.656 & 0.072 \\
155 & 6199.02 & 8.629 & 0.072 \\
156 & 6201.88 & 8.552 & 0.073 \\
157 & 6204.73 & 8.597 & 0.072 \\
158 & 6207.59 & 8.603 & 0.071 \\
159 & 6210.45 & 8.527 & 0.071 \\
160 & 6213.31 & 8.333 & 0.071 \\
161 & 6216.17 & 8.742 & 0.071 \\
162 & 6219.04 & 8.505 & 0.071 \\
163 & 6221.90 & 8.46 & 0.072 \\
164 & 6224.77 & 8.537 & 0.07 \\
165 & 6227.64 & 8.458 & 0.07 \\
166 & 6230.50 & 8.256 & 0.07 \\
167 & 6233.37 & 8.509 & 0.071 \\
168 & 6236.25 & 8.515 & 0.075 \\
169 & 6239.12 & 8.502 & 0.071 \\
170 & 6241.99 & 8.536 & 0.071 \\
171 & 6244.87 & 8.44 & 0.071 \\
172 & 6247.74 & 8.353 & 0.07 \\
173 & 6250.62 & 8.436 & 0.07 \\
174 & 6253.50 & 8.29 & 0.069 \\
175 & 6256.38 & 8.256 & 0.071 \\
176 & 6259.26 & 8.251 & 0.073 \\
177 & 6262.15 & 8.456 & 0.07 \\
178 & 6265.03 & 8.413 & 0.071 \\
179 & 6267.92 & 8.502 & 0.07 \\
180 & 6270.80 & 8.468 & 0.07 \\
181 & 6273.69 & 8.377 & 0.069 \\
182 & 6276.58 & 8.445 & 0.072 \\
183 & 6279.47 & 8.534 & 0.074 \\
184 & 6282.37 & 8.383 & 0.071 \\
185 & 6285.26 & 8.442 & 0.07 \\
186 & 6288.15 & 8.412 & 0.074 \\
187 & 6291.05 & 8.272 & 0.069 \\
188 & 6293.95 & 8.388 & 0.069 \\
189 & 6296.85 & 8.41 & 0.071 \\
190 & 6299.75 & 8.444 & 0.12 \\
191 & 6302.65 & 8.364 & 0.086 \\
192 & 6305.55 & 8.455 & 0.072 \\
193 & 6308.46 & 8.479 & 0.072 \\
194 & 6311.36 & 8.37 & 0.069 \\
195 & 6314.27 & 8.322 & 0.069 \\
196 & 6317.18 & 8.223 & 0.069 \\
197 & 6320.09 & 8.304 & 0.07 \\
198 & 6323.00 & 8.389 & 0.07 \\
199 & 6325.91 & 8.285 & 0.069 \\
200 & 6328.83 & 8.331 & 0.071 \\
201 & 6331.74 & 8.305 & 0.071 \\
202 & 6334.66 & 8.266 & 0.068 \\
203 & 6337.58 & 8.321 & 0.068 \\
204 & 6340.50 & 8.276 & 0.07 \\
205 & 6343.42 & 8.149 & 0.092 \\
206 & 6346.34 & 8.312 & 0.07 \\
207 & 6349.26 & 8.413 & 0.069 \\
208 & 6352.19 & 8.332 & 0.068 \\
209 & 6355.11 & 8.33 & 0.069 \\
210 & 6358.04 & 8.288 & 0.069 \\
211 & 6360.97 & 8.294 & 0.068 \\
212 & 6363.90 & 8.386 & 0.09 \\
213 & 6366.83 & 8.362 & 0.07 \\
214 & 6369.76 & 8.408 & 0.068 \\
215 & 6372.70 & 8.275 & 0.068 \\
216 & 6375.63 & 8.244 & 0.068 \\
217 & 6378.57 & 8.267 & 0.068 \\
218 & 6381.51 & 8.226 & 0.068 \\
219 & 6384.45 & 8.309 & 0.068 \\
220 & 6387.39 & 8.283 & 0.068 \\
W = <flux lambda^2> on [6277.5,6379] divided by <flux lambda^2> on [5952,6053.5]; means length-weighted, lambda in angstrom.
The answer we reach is 1.05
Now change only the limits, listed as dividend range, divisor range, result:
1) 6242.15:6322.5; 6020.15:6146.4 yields 1.02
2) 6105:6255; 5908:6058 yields 1.02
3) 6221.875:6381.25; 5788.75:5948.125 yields 1.06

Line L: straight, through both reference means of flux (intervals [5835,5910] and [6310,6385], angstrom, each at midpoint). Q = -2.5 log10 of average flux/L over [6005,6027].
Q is 0.00 mag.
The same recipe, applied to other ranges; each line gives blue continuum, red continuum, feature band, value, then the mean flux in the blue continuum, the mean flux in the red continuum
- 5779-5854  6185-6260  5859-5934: 0.01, 9.19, 8.48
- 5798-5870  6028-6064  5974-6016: 0.01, 9.16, 8.86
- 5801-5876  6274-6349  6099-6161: 0.01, 9.16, 8.36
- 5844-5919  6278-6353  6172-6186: 0.00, 9.01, 8.35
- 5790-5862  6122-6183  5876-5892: 0.02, 9.17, 8.52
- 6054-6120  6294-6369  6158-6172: 0.03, 8.76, 8.34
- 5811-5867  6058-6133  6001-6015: 0.01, 9.15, 8.74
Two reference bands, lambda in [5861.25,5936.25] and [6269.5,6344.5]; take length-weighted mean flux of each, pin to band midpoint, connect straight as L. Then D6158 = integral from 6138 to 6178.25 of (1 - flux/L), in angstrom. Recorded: 0.51 angstrom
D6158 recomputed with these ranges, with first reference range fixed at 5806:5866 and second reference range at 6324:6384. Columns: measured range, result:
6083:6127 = 0.09 angstrom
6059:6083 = -0.13 angstrom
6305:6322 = 0.03 angstrom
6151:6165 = 0.30 angstrom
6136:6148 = 0.20 angstrom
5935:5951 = -0.10 angstrom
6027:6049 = -0.07 angstrom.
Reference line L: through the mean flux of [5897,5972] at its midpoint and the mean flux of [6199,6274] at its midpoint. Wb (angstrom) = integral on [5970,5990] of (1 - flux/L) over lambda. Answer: 0.10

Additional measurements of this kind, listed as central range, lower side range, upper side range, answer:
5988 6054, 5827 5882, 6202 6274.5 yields 0.1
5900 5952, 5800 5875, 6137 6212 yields -0.3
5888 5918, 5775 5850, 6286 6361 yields 0.6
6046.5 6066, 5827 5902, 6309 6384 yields -0.2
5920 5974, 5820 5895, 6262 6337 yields -0.4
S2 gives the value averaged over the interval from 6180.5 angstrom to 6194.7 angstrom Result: 8.53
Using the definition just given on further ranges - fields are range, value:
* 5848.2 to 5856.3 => 9.13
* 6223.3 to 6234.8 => 8.44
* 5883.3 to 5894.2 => 8.81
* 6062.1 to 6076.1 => 8.82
